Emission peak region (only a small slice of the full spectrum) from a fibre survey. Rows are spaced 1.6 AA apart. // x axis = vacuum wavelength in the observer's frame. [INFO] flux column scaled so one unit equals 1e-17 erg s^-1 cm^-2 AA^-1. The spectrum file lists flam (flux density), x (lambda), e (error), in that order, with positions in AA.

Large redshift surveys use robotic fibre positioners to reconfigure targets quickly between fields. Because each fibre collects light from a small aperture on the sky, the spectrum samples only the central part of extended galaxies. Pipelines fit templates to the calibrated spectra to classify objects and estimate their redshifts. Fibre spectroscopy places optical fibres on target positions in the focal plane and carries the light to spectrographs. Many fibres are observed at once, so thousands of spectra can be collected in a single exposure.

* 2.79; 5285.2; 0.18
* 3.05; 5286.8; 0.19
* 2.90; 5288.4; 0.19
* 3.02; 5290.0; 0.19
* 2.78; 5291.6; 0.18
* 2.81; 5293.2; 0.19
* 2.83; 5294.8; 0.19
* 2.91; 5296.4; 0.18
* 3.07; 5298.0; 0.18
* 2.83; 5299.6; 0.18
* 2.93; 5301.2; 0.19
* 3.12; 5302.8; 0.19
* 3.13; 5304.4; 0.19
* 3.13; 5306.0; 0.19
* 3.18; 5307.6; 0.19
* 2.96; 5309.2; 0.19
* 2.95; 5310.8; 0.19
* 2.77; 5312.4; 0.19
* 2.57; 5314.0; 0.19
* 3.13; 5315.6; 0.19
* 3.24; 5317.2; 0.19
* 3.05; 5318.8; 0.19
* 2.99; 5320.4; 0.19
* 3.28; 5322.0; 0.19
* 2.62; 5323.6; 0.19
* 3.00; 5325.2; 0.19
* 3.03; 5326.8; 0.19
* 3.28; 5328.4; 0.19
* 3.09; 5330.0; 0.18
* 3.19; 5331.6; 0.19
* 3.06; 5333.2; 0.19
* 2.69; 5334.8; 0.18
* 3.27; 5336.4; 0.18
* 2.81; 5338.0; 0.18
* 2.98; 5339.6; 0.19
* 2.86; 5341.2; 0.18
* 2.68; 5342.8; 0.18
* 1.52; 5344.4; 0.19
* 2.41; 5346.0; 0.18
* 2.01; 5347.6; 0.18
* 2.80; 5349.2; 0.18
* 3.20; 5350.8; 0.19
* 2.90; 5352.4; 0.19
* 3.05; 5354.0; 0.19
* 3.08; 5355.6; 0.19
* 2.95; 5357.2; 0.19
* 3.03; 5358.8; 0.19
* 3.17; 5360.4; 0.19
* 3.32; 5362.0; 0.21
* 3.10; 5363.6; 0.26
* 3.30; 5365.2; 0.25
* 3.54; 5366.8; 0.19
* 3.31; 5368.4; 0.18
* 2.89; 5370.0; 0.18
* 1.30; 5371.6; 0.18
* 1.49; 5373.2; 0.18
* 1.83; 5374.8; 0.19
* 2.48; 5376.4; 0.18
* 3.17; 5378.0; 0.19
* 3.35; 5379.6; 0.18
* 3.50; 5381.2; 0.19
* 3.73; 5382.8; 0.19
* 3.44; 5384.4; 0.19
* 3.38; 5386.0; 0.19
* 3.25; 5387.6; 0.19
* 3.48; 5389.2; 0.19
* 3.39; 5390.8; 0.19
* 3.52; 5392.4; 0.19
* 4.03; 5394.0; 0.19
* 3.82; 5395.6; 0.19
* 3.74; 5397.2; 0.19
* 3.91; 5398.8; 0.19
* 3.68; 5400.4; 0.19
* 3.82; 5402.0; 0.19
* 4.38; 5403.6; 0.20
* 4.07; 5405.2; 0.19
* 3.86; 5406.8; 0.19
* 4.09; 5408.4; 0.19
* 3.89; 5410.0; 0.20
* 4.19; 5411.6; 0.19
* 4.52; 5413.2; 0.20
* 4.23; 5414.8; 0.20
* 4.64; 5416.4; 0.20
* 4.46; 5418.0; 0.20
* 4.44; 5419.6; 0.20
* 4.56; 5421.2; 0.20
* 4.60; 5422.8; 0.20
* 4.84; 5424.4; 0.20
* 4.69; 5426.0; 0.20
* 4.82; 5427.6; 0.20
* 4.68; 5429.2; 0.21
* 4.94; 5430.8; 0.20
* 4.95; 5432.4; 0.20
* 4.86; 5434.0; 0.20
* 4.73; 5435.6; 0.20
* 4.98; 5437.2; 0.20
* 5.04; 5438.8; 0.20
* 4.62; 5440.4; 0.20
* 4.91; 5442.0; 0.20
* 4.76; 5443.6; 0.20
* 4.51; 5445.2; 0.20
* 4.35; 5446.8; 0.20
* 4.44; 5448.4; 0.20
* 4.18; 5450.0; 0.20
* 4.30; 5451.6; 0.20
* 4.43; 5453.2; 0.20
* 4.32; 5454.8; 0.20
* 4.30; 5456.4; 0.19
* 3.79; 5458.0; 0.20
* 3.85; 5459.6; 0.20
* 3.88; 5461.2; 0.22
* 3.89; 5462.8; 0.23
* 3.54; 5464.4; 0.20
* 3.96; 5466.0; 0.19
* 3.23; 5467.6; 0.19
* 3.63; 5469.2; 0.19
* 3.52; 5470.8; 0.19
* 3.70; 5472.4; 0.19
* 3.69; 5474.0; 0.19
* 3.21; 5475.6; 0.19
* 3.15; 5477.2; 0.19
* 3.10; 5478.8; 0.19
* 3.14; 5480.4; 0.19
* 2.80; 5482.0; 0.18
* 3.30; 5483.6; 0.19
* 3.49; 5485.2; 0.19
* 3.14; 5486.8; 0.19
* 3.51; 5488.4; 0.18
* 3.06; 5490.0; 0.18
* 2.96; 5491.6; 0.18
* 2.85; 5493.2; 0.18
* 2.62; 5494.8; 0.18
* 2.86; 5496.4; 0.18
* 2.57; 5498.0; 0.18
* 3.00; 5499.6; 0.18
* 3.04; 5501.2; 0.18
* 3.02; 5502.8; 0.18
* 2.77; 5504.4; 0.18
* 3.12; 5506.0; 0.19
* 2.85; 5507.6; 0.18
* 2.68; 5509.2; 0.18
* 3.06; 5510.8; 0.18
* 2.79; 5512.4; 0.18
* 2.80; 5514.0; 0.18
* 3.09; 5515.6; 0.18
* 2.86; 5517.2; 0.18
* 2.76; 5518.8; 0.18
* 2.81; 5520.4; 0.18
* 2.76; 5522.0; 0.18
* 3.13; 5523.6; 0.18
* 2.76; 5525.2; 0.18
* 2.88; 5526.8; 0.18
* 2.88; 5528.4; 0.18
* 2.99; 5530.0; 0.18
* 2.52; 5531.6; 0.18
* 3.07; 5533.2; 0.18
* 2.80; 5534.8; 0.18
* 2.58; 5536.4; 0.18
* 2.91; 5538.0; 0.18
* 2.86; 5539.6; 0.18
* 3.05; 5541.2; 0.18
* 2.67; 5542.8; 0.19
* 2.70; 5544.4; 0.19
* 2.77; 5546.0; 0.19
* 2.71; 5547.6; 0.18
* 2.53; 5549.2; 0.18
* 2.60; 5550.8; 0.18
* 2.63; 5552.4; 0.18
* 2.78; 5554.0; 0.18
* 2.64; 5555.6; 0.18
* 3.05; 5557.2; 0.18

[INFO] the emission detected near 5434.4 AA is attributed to C III] 1909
